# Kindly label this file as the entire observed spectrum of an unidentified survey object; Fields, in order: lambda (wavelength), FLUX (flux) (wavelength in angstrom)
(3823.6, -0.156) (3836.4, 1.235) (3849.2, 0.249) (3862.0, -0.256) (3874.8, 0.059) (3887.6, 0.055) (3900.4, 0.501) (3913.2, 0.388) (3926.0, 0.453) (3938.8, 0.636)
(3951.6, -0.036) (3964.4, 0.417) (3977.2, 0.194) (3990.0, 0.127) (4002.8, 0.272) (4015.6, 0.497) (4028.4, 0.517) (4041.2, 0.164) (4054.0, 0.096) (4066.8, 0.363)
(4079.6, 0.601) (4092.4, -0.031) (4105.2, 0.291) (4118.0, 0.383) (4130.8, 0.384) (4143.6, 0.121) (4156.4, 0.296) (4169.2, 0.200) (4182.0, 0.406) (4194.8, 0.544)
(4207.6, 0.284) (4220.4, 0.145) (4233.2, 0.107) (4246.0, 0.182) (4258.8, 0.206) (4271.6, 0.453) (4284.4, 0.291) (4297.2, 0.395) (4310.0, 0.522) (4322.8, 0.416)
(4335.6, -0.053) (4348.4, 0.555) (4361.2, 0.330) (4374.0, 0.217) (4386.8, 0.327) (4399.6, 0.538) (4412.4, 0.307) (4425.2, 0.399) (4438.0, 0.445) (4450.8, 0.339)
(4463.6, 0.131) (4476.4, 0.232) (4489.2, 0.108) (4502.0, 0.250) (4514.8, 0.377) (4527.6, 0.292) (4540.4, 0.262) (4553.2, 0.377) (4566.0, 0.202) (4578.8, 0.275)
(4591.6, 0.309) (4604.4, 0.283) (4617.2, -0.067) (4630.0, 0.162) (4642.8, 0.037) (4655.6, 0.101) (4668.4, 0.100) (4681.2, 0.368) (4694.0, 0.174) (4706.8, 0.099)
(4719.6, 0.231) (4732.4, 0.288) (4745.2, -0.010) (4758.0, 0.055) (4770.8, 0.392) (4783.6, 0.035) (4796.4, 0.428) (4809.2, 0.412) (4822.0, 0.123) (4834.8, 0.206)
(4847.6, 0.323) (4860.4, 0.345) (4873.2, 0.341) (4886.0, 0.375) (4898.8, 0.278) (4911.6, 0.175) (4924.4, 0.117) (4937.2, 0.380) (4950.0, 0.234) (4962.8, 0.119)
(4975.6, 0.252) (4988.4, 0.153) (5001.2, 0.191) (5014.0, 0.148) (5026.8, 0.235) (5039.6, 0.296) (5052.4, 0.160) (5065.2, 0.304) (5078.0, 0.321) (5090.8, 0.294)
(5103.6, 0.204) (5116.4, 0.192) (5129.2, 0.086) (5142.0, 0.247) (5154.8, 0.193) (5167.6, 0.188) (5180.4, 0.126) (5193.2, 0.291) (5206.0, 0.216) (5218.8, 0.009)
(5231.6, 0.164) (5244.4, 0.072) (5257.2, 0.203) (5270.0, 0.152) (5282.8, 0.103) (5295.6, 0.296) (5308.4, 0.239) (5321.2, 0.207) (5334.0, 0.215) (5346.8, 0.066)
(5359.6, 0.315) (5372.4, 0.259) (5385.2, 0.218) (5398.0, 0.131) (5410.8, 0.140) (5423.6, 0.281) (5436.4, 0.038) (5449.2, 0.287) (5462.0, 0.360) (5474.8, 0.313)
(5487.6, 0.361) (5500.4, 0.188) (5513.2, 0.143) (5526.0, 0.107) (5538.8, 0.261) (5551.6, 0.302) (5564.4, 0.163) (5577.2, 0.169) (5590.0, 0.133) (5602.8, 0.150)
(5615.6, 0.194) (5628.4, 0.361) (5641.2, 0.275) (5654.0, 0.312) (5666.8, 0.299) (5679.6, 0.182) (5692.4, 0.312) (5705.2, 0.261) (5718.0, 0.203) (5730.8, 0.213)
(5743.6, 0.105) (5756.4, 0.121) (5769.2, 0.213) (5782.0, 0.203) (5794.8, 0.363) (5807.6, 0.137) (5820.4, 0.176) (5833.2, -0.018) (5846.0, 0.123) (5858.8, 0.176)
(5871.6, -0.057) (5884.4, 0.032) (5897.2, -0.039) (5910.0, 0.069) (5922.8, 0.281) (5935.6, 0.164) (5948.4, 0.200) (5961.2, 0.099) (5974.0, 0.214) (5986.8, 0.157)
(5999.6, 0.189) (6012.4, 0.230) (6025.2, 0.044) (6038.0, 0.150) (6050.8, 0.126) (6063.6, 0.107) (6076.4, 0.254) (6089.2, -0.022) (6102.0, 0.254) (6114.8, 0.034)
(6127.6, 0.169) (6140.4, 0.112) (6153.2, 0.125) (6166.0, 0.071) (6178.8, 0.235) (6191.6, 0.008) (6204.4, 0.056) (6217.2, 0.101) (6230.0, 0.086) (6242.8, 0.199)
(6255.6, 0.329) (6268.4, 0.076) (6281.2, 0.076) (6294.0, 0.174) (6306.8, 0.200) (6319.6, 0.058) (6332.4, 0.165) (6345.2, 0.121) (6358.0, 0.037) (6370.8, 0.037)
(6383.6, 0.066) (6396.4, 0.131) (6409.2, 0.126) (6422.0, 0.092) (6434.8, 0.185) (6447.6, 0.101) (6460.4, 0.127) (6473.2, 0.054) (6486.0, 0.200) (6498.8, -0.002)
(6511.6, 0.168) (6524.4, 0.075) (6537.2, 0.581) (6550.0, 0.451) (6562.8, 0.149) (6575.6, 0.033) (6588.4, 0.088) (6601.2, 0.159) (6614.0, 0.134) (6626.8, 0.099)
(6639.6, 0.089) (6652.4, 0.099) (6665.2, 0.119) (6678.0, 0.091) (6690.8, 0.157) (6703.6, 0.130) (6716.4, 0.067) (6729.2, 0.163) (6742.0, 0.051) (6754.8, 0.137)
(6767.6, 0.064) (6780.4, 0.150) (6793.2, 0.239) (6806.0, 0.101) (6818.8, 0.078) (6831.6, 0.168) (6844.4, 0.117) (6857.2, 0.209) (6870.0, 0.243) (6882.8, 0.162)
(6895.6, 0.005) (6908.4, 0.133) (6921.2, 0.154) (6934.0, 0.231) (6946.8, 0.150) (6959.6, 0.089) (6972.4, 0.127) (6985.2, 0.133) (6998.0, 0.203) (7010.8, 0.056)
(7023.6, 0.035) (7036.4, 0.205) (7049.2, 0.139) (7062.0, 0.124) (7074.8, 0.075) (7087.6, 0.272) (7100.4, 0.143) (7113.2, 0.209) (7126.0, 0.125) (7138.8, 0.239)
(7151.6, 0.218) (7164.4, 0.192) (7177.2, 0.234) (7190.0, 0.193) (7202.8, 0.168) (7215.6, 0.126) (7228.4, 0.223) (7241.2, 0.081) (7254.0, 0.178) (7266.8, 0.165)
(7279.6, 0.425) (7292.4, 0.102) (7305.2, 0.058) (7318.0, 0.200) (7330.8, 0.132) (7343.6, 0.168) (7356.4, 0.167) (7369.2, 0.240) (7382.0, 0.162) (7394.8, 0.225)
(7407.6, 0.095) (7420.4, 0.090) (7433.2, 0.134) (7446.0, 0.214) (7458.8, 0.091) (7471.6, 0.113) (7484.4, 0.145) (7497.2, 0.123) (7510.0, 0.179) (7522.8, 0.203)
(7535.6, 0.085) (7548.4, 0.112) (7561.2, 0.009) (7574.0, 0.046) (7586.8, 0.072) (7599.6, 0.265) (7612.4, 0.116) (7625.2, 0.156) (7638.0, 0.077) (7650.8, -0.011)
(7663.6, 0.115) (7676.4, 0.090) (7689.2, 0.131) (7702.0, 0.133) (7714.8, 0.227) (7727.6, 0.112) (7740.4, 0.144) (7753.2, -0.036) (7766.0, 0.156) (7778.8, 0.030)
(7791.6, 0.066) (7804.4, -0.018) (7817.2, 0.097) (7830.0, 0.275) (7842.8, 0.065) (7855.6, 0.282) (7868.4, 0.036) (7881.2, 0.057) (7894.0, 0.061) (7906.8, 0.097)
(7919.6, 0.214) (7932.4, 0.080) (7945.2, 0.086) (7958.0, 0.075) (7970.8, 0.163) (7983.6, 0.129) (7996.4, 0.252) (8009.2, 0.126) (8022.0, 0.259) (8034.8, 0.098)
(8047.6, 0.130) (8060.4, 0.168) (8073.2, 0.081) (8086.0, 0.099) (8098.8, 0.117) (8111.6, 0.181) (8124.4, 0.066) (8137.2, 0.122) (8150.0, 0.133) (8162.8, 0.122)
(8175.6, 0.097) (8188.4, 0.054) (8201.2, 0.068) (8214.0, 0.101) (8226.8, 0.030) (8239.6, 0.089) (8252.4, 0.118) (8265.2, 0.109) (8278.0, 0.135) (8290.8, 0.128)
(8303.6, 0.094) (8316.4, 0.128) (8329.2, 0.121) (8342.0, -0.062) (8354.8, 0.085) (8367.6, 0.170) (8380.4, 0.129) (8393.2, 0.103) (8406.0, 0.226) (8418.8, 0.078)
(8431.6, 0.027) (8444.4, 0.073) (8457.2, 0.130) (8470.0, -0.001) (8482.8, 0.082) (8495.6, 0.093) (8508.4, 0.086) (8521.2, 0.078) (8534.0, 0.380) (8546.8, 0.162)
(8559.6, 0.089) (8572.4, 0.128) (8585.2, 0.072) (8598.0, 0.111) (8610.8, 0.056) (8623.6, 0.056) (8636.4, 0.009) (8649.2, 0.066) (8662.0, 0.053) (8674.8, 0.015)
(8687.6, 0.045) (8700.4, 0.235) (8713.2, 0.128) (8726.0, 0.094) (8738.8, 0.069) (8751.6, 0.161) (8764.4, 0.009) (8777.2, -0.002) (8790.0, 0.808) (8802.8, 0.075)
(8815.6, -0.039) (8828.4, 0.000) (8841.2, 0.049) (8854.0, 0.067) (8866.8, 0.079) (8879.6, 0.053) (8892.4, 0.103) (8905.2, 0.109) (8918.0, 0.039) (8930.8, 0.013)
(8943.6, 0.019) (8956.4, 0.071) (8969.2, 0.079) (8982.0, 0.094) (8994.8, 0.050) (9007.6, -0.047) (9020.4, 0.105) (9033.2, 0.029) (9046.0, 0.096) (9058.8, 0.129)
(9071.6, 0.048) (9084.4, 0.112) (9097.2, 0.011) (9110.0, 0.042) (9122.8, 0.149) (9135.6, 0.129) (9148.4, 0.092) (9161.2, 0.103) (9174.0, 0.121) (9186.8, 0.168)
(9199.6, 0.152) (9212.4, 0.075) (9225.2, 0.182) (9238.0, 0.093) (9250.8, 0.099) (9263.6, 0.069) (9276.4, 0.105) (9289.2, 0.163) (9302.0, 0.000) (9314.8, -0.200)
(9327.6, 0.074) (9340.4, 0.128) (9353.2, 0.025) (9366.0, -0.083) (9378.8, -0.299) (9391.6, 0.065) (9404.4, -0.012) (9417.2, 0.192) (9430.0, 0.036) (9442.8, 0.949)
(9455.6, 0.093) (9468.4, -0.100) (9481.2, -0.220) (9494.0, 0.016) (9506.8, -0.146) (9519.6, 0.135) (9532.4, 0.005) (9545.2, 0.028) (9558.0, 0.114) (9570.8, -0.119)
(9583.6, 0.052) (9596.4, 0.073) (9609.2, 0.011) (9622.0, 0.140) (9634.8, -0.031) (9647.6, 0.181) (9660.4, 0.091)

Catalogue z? 0.75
